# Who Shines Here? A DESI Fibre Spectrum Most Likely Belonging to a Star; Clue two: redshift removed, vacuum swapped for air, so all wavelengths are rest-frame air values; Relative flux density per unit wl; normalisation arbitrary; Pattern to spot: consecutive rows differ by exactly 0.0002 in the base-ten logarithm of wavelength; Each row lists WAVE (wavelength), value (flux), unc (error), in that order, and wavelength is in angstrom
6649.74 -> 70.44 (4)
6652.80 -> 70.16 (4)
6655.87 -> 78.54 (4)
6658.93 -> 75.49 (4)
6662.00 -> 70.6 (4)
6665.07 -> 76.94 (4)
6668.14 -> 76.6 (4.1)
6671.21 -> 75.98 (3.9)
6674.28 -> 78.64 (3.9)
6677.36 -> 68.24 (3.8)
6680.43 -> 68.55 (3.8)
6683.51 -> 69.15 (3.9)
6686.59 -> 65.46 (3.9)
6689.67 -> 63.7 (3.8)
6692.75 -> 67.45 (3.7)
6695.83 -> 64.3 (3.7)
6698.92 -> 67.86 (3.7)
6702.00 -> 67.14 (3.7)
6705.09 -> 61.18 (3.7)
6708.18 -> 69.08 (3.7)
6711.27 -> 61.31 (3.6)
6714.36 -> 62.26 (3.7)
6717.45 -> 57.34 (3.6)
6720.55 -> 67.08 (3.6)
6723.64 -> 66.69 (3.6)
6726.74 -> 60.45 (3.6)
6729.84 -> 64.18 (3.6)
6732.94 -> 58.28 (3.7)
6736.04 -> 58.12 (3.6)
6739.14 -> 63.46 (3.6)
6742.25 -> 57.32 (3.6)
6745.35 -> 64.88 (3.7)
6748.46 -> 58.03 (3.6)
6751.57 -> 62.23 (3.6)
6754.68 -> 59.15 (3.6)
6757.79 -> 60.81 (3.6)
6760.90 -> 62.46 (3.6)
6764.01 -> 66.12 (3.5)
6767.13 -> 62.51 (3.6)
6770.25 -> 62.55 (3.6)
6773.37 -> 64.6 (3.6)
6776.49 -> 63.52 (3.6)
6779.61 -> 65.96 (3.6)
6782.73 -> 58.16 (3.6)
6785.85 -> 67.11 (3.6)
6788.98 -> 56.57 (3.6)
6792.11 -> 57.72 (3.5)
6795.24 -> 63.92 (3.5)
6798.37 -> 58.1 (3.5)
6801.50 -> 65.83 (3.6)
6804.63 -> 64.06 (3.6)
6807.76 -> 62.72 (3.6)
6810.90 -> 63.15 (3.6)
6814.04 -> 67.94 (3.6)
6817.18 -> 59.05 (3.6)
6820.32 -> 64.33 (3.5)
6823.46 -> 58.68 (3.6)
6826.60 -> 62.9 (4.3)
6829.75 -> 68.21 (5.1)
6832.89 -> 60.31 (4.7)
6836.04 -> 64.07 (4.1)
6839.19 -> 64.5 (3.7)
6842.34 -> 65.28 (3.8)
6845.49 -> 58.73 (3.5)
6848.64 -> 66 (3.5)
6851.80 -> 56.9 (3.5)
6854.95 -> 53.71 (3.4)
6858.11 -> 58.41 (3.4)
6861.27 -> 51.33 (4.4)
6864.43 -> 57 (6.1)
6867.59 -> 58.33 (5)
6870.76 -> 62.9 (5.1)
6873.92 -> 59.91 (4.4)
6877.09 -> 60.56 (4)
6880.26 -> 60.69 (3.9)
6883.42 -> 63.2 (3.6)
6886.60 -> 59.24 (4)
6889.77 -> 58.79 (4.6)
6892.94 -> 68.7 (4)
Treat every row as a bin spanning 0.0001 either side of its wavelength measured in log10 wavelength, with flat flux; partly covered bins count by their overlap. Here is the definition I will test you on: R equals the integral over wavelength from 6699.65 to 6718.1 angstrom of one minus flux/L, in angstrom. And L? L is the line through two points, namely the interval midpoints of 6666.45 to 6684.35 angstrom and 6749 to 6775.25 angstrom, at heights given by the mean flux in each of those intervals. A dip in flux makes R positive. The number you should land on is 1.4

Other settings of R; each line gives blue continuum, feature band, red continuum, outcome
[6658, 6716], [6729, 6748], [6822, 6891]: 1.59 angstrom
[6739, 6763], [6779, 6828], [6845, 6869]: -2.41 angstrom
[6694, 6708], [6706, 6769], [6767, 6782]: 2.46 angstrom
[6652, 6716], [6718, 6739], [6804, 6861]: 1.53 angstrom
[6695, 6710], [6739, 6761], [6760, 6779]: 1.23 angstrom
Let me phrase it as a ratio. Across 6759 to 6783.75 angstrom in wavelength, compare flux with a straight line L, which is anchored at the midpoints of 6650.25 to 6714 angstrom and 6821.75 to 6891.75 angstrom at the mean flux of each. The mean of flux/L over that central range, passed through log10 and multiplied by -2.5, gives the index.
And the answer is 0.03 mag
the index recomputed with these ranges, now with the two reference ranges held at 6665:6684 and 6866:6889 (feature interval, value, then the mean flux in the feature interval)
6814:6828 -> 0.037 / 62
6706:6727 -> 0.116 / 63.6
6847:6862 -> 0.081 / 57.6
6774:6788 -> 0.054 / 63.5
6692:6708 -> 0.095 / 65.8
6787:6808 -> 0.074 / 61.3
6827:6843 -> -0.017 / 64.3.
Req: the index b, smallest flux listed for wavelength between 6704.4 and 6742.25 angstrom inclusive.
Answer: 57.32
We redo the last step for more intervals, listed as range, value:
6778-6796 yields 56.57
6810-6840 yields 58.68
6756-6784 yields 58.16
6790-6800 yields 57.72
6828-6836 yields 60.31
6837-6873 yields 51.33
